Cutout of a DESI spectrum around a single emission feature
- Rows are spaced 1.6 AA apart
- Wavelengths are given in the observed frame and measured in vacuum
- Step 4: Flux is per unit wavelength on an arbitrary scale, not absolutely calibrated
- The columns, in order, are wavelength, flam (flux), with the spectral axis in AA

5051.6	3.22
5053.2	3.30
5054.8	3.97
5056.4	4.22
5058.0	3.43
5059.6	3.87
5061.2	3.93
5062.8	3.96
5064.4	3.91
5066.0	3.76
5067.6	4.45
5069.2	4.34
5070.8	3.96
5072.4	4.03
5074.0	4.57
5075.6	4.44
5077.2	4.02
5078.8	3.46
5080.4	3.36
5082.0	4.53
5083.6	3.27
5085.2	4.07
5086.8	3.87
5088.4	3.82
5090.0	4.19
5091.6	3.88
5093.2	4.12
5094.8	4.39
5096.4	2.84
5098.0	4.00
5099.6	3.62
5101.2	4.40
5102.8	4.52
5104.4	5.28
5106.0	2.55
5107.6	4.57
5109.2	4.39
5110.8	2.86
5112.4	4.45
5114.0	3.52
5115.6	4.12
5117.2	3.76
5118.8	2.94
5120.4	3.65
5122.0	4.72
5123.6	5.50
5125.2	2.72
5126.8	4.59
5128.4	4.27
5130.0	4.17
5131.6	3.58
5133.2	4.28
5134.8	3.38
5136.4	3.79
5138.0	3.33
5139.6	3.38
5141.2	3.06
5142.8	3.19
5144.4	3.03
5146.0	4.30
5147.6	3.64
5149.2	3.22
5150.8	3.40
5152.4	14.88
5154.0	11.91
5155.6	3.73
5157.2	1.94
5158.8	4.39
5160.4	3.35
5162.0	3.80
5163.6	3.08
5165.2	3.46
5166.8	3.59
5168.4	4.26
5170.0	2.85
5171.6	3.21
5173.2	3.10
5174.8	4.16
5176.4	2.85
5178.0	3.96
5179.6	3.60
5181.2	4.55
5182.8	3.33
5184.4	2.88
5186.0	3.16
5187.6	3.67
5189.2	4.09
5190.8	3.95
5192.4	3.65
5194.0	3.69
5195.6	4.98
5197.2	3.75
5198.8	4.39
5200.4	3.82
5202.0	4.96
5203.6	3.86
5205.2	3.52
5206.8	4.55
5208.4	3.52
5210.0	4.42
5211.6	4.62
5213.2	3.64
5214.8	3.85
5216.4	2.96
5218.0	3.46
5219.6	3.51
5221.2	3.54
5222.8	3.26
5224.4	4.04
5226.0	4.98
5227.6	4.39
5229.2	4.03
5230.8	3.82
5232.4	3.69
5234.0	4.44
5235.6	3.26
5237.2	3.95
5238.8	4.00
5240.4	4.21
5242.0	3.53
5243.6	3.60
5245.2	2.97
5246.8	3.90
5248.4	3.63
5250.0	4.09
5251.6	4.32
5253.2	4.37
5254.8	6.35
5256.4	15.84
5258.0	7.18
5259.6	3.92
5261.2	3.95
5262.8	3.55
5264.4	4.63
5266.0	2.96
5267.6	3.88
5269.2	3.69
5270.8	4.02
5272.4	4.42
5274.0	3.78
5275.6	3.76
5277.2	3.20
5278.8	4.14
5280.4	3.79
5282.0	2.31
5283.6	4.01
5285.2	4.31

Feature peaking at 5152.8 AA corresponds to Hbeta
